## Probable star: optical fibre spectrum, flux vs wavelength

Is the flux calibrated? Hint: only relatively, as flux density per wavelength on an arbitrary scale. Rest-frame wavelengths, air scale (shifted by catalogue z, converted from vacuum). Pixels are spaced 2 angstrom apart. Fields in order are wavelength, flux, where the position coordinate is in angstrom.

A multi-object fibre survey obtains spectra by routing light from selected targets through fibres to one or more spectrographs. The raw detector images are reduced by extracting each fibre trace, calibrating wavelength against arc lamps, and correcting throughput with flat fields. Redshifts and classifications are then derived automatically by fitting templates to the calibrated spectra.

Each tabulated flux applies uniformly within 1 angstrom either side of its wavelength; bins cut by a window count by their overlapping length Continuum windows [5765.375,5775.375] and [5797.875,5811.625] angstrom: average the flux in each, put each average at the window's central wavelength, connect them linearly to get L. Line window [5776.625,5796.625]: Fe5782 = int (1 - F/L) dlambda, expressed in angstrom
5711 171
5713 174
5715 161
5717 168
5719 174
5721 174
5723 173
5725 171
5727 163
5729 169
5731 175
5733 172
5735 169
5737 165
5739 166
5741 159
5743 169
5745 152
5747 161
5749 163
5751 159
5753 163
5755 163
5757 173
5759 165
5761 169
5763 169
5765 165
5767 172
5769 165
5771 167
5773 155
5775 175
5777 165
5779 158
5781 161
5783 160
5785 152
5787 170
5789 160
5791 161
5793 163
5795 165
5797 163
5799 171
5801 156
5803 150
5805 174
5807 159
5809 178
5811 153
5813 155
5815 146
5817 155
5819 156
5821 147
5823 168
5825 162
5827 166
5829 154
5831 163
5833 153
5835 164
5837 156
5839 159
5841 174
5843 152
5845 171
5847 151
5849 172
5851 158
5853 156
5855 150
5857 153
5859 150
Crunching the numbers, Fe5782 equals 0.4 angstrom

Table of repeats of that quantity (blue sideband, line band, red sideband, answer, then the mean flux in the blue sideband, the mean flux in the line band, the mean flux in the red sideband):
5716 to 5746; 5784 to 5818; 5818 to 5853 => 0.4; 168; 161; 160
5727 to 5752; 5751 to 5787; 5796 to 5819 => -0.4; 165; 165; 160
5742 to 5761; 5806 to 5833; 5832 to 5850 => 0.6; 163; 158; 161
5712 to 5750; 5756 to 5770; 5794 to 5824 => -0.4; 167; 168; 160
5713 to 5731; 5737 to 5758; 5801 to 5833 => 0.5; 170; 163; 159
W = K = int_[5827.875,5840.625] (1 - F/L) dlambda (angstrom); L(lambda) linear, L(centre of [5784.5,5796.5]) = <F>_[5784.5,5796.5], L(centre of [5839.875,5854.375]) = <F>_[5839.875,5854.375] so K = 0.2 angstrom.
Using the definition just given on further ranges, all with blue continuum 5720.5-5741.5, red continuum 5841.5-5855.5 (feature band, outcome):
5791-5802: 0.0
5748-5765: 0.1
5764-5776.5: -0.1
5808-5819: 0.3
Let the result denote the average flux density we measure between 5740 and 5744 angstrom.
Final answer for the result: 164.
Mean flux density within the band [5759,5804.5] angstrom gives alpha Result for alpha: 163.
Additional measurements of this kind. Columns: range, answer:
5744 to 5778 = 165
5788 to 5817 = 161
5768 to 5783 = 163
